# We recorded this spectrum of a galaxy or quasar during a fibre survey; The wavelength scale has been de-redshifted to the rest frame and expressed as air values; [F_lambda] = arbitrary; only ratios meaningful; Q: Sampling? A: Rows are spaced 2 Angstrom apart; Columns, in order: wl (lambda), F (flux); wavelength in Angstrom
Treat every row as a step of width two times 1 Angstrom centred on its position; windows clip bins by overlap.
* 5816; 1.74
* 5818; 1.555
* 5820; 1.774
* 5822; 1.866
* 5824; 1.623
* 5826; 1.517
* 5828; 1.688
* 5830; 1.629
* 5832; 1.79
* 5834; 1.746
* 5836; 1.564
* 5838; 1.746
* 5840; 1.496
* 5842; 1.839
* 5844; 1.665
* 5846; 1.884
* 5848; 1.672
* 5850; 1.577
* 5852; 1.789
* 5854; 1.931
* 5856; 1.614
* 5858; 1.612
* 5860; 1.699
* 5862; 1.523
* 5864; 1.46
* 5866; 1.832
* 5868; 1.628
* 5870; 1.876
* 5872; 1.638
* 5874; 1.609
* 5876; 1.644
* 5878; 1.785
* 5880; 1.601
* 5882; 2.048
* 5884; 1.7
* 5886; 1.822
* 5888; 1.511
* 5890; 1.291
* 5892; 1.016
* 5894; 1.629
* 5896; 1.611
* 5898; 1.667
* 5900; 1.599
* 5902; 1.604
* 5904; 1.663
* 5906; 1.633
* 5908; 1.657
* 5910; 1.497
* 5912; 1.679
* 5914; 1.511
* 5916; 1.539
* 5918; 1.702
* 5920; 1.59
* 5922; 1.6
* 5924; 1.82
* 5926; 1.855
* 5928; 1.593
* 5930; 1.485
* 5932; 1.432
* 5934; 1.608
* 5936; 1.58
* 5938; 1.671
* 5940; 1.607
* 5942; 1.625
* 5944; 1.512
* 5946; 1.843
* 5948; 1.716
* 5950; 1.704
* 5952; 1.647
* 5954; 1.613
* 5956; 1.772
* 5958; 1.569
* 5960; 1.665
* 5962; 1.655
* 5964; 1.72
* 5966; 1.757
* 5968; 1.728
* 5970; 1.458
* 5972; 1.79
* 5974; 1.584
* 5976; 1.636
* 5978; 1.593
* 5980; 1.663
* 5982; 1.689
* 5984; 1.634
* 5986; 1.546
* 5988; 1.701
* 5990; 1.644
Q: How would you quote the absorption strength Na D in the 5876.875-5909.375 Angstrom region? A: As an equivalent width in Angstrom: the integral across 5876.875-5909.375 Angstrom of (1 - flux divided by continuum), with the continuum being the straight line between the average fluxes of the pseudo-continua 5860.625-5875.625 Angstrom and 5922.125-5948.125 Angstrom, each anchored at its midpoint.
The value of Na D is 0.7 Angstrom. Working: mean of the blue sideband 1.65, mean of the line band 1.61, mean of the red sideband 1.64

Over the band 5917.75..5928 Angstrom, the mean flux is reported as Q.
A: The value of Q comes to 1.7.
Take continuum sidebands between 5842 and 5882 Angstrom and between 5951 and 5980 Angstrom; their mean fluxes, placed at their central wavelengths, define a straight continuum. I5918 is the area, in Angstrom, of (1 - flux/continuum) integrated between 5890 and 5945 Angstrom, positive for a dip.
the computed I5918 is 2.9 Angstrom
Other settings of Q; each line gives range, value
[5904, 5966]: 1.64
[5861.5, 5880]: 1.67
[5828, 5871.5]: 1.69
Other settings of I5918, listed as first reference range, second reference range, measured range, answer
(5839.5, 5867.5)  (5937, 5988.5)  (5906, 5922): 0.7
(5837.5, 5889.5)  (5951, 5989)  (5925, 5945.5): 0.8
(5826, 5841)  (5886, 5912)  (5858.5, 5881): -0.9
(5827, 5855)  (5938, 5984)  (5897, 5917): 1.0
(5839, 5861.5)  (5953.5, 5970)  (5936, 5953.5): 0.2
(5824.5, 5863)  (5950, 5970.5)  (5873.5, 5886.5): -0.5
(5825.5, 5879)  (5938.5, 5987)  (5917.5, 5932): 0.2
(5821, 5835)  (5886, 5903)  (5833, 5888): -3.3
